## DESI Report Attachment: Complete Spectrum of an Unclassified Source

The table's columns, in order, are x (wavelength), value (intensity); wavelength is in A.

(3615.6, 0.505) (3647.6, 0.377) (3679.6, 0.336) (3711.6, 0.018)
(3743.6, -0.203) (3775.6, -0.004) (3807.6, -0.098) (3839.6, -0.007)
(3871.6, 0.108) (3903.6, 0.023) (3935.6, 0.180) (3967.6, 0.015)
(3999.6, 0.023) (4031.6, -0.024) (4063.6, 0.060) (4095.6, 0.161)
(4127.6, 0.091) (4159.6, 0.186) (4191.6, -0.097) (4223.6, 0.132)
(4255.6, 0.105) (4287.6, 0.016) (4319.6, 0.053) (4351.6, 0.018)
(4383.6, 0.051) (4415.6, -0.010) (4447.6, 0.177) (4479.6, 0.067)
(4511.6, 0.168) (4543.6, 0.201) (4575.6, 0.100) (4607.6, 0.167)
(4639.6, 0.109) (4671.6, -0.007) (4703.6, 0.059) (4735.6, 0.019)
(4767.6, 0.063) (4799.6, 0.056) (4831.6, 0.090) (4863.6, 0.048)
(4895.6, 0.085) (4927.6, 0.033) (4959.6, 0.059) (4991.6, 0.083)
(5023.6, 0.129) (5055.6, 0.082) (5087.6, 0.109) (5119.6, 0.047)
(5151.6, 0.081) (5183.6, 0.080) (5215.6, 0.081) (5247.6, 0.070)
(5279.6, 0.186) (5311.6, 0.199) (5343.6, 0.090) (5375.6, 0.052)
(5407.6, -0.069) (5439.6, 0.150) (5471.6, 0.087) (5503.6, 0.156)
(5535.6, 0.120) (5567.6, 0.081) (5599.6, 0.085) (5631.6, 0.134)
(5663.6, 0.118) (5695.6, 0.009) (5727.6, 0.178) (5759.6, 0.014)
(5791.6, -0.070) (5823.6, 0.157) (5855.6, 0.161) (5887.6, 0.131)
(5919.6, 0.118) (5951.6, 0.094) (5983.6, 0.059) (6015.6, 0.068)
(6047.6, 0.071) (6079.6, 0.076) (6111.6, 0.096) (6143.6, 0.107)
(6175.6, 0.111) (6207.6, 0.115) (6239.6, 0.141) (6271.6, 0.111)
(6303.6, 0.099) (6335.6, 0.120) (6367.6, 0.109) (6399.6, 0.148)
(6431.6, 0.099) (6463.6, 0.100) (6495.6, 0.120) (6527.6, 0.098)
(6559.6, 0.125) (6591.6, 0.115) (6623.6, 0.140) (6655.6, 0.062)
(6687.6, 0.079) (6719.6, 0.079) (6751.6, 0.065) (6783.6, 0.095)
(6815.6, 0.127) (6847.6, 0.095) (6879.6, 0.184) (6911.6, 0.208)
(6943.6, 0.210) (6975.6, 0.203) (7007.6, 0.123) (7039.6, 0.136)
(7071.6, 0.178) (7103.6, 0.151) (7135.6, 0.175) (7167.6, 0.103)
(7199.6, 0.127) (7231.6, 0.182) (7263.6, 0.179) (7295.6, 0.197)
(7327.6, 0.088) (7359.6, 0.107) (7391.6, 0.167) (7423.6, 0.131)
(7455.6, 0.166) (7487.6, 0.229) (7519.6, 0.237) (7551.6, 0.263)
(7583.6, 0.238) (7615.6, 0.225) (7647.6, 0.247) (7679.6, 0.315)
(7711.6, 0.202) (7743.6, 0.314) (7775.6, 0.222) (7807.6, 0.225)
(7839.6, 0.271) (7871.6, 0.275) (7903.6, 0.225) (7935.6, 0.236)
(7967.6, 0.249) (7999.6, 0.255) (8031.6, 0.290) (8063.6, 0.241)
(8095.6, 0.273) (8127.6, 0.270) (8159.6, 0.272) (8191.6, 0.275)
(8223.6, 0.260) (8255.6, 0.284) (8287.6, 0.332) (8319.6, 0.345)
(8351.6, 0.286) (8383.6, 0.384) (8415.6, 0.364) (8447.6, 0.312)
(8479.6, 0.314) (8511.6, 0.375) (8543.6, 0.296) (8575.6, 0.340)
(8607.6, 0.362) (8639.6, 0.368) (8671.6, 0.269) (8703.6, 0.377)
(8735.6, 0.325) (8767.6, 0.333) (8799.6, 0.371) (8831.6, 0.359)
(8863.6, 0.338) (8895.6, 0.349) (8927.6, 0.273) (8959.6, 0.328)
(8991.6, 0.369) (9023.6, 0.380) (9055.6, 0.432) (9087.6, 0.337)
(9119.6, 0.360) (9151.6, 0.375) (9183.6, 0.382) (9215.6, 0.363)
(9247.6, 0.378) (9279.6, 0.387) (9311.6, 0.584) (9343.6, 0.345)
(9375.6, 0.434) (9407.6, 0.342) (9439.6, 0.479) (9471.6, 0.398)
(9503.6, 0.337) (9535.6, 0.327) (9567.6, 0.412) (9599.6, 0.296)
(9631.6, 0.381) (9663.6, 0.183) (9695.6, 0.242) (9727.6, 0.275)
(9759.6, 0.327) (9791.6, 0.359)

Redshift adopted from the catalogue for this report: 0.868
